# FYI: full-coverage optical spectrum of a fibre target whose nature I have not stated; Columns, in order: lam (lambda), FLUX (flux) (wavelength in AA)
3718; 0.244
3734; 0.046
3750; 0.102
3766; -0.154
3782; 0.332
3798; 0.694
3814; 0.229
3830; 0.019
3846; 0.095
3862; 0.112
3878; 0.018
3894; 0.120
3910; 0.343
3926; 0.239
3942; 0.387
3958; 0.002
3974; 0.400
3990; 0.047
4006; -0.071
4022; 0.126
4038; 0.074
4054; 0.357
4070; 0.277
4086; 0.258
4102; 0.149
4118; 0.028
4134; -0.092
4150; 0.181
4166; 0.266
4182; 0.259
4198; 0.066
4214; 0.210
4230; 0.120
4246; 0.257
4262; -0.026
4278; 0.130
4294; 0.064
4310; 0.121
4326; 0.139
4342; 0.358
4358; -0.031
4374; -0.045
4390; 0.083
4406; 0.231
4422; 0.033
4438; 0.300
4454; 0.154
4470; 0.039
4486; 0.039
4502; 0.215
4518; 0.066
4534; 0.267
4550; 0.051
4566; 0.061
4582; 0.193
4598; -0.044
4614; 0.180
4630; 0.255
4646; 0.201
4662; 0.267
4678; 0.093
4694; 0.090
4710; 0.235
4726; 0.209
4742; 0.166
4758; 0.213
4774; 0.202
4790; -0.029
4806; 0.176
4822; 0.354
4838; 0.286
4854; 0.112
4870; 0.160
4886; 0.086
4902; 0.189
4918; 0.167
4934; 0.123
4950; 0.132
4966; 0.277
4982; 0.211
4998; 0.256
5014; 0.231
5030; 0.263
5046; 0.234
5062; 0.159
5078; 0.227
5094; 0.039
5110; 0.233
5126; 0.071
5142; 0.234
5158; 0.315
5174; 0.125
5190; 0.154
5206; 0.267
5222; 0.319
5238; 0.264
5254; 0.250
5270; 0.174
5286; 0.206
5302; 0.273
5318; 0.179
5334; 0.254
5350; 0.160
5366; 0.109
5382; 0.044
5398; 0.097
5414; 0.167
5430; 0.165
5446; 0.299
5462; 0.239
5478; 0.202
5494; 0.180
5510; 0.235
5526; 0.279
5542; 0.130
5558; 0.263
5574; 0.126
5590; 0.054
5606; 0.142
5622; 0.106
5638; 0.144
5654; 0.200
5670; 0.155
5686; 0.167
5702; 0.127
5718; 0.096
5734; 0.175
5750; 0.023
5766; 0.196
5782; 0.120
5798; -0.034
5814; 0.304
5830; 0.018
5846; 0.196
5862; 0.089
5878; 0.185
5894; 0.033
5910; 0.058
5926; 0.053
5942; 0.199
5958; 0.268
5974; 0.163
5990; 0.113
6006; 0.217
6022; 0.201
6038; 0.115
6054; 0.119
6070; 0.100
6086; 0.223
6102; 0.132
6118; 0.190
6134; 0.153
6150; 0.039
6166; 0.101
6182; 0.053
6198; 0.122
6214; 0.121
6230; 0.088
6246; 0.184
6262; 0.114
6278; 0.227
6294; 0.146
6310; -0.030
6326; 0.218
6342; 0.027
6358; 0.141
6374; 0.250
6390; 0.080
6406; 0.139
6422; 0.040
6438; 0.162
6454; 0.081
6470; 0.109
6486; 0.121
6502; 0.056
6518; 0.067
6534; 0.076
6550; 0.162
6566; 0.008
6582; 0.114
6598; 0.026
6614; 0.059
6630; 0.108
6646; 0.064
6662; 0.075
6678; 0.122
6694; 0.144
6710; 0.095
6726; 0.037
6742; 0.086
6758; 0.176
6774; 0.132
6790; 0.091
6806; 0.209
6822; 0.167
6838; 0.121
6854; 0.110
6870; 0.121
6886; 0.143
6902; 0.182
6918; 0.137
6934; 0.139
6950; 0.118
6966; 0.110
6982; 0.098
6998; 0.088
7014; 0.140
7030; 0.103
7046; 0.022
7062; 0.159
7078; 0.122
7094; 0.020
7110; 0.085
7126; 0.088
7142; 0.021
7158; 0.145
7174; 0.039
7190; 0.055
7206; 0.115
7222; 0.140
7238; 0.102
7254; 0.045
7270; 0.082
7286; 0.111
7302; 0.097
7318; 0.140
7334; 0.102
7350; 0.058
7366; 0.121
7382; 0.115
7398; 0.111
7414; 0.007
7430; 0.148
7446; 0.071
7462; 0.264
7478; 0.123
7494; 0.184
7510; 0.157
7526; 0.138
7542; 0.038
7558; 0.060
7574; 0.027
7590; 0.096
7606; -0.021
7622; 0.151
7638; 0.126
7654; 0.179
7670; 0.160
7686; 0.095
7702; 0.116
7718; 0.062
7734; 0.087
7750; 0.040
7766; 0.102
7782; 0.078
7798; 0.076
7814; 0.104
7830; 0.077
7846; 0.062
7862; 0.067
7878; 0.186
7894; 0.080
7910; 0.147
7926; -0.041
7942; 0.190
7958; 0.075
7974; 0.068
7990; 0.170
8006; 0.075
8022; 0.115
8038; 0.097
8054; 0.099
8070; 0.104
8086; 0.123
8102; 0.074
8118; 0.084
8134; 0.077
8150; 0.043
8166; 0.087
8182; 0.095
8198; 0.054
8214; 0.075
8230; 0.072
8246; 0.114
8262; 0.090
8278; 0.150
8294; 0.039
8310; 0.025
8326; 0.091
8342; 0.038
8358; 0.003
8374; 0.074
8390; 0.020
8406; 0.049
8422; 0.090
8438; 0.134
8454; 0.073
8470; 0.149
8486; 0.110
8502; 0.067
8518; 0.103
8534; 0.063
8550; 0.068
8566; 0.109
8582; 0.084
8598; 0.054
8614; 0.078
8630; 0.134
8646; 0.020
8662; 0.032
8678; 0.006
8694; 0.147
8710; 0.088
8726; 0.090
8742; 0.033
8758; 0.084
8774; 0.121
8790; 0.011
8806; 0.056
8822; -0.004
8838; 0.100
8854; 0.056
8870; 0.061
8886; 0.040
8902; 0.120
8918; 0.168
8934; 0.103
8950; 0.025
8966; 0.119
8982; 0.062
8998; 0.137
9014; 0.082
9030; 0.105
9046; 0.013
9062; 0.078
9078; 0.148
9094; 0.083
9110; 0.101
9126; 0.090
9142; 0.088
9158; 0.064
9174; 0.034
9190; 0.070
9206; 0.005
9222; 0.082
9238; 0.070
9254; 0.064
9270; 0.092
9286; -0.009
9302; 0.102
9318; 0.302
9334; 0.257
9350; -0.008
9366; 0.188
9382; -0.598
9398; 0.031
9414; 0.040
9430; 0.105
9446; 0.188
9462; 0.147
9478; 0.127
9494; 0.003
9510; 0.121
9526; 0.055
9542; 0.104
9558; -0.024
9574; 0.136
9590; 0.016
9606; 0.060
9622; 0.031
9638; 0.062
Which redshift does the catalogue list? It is 0.14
